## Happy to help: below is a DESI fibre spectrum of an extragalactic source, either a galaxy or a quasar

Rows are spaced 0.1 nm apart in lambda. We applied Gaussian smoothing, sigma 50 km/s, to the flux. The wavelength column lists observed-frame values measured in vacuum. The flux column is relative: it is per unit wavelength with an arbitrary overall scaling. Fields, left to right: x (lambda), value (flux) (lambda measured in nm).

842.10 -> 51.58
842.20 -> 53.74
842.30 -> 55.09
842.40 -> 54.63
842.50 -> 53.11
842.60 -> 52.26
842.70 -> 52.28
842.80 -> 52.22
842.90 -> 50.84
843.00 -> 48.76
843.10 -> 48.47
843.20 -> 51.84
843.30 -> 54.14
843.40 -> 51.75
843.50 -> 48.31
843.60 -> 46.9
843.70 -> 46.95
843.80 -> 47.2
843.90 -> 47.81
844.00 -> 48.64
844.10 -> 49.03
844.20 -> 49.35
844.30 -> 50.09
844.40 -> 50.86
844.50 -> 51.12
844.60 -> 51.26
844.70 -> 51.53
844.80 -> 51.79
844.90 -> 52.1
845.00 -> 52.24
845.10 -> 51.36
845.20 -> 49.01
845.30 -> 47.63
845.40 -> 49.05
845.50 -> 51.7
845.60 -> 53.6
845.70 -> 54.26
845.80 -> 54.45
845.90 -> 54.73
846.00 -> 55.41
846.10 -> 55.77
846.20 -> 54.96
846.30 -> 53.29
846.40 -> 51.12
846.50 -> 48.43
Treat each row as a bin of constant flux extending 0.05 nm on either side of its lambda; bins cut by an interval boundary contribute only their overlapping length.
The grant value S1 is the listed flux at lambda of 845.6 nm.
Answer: 53.6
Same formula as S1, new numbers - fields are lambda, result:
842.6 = 52.26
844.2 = 49.35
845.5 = 51.7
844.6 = 51.26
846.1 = 55.77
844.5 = 51.12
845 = 52.24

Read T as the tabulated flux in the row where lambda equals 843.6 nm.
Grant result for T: 46.9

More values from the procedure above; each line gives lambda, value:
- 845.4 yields 49.05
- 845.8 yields 54.45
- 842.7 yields 52.28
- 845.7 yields 54.26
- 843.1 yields 48.47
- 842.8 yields 52.22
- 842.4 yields 54.63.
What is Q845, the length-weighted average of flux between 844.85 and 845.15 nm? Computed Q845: 51.9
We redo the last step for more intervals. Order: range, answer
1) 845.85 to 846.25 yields 55.2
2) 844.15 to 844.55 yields 50.4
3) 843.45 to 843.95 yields 47.4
